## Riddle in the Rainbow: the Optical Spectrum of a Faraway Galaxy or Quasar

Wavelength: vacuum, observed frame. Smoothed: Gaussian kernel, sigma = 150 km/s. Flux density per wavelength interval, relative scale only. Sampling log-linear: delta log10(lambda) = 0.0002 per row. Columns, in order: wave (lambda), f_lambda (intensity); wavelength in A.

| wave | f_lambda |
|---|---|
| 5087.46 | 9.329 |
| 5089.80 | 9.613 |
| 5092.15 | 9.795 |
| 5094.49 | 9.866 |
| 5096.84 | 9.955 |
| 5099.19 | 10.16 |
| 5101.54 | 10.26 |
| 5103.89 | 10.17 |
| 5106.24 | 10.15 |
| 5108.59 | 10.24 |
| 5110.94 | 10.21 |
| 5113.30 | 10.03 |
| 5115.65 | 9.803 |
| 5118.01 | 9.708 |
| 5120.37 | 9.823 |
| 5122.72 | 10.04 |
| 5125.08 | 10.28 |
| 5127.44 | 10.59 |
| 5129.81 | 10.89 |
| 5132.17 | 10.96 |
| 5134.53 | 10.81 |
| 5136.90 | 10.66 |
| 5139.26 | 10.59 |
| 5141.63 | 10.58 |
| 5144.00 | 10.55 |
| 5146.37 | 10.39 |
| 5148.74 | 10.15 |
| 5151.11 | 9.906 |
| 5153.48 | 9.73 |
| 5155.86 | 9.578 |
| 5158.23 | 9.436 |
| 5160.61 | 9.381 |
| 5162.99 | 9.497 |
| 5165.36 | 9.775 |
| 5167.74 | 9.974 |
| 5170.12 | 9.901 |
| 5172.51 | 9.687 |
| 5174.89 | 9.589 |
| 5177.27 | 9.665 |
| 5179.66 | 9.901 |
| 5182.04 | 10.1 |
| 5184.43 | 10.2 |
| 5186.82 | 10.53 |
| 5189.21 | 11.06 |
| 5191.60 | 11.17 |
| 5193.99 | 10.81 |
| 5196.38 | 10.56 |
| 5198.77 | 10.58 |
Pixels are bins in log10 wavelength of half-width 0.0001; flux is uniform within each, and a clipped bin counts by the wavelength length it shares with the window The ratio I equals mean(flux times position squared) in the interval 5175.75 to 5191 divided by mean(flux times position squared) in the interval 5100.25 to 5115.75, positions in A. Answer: 1.0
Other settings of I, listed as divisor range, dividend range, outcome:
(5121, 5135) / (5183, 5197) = 1.04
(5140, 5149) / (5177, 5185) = 0.97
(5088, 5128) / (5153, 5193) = 1.02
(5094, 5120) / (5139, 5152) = 1.05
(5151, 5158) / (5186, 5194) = 1.14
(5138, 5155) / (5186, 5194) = 1.08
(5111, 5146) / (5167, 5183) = 0.96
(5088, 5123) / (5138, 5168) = 1.02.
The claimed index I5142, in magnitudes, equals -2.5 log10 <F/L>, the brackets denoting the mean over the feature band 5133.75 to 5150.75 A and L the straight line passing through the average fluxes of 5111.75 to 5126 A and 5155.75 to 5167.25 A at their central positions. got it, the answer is -0.08 mag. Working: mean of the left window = 9.95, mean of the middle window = 10.5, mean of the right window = 9.56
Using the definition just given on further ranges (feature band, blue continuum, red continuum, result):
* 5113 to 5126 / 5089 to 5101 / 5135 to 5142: 0.04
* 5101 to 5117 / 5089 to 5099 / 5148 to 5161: -0.03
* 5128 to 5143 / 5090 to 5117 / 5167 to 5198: -0.06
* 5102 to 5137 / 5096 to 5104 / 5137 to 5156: -0.01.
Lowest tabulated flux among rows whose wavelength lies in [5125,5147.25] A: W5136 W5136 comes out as 10.28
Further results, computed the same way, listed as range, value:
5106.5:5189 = 9.381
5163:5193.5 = 9.589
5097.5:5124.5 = 9.708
